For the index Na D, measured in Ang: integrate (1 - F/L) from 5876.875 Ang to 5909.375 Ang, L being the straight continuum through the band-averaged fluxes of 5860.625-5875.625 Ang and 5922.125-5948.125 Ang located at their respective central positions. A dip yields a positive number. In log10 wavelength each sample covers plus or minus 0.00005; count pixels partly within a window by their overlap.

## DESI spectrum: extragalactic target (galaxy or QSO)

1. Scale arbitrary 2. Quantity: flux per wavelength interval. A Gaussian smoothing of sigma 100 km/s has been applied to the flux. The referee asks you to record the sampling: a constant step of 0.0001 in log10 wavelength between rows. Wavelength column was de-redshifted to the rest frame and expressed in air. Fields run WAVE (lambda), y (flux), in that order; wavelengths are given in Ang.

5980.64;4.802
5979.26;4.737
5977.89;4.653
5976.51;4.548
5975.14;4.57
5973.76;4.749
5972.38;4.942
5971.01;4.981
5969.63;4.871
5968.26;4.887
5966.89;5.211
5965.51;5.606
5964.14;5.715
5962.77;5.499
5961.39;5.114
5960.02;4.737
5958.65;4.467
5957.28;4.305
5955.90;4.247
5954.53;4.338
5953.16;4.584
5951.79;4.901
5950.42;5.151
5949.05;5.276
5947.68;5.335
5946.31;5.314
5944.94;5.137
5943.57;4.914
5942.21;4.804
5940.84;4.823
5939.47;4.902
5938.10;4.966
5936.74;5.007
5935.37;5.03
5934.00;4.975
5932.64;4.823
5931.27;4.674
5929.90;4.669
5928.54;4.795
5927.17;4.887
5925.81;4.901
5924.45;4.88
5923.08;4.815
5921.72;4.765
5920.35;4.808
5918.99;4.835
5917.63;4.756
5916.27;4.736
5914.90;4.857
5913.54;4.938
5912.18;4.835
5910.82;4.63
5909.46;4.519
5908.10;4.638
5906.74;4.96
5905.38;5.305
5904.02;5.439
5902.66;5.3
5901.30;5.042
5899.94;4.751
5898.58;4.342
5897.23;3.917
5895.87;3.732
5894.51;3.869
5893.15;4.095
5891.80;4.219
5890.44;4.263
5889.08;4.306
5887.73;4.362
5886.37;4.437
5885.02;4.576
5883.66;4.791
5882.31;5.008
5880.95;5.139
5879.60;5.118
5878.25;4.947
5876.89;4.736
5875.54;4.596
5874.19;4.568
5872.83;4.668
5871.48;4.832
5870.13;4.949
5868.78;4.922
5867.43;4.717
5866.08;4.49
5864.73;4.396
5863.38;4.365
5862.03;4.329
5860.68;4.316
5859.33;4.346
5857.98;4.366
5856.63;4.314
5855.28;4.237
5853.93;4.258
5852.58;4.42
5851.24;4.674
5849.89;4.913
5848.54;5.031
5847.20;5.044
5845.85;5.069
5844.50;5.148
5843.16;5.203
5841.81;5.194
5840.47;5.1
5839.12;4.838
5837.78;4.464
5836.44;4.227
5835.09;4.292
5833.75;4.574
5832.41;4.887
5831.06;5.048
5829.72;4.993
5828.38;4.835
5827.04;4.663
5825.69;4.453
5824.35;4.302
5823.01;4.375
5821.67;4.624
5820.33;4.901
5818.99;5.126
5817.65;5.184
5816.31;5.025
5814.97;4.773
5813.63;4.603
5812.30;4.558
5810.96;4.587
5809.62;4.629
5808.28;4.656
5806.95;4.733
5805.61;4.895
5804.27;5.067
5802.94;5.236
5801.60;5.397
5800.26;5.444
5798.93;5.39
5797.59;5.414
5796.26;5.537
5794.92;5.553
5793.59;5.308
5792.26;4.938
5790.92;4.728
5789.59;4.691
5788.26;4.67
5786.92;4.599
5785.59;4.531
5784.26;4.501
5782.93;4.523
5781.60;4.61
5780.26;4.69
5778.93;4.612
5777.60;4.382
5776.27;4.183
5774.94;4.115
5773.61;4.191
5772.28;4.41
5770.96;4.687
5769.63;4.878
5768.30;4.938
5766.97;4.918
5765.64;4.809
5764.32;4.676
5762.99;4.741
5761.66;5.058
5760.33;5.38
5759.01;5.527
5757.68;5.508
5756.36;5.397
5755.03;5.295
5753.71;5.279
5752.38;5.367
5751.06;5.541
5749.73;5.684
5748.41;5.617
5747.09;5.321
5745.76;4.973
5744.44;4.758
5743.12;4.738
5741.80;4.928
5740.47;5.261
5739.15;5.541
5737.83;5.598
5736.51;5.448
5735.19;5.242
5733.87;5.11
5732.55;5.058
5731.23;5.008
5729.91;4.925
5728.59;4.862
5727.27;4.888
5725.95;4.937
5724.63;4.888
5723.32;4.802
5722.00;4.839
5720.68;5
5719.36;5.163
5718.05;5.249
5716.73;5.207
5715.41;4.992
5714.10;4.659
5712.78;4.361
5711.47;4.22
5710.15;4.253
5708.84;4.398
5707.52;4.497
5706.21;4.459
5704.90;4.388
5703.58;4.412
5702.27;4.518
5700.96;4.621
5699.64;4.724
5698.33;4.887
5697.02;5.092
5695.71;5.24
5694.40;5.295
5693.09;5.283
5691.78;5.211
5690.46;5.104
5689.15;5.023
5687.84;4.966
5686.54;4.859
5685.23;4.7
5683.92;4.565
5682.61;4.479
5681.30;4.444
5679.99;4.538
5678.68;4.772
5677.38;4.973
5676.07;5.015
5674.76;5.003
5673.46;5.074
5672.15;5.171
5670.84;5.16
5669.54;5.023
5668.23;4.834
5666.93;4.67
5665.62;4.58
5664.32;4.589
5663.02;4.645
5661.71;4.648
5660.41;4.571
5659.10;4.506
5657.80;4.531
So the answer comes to 0.6 Ang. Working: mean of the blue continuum 4.61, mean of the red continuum 4.92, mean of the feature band 4.63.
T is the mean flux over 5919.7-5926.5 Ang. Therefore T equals 4.83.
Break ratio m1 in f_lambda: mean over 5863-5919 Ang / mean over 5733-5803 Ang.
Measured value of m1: 0.93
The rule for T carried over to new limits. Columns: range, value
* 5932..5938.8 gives 4.96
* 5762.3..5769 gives 4.81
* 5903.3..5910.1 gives 4.98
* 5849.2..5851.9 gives 4.78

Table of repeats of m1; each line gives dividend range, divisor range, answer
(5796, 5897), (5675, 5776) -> 0.96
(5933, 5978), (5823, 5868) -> 1.06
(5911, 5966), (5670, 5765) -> 0.98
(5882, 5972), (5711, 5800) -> 0.96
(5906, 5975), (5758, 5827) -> 1.01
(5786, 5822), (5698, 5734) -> 1.05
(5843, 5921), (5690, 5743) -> 0.95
